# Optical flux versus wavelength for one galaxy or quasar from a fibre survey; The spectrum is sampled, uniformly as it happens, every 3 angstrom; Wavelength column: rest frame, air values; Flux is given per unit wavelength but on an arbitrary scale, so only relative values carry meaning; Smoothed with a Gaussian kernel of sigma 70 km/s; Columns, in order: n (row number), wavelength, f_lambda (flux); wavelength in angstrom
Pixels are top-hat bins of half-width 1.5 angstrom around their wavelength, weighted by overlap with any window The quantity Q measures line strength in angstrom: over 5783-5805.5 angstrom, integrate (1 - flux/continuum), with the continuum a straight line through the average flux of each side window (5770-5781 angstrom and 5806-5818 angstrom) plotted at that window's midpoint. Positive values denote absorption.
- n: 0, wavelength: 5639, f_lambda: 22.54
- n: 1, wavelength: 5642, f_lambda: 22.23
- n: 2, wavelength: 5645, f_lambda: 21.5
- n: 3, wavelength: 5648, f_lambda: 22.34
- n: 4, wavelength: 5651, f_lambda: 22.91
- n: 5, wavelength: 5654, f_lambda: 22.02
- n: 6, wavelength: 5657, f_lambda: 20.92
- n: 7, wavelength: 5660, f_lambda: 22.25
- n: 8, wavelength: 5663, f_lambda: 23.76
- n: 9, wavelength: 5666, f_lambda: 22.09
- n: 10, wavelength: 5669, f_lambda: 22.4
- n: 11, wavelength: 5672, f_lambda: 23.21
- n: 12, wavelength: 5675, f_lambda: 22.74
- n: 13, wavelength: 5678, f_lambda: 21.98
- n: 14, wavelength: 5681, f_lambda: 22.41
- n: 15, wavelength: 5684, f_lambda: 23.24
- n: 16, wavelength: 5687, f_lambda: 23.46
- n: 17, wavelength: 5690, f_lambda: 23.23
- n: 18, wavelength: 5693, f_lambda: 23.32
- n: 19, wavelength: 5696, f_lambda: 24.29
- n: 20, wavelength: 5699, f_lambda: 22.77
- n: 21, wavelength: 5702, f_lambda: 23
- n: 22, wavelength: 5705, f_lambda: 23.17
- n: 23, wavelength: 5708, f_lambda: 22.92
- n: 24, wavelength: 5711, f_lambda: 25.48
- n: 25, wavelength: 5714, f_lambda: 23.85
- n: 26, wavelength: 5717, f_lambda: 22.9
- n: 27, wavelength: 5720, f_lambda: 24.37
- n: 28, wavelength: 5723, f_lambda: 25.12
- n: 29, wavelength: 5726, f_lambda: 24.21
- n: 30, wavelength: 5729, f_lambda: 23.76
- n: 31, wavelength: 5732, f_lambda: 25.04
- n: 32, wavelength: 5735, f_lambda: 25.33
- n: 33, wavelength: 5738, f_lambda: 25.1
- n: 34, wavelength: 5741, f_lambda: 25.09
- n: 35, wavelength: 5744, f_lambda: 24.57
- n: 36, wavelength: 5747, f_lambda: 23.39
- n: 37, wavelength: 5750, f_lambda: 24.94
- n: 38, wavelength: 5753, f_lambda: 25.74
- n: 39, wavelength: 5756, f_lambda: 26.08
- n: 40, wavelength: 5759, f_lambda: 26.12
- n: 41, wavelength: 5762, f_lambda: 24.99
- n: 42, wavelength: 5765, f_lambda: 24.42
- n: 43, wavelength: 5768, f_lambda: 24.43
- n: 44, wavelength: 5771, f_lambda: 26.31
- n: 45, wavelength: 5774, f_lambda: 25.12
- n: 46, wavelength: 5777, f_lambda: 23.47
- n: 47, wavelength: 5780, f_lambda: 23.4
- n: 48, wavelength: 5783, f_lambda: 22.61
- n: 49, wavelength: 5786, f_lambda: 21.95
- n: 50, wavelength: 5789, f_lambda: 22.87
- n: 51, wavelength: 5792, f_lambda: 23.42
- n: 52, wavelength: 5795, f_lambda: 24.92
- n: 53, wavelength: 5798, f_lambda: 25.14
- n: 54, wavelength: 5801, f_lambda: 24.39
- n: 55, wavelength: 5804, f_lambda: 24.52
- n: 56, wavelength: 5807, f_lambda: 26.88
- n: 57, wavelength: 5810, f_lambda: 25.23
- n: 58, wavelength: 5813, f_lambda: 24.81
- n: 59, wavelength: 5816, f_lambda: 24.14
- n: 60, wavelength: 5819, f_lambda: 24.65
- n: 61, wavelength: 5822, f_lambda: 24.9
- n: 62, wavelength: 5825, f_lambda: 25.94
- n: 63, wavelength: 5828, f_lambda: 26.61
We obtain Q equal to 1.0 angstrom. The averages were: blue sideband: 24.5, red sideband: 25.2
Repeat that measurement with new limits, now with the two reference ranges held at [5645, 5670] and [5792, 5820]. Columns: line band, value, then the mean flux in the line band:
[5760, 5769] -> -0.2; 24.7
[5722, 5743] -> -1.1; 24.8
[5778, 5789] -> 0.8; 22.7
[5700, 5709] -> 0.0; 23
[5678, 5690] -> -0.1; 22.9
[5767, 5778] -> -0.3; 24.9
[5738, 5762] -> -1.2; 25.1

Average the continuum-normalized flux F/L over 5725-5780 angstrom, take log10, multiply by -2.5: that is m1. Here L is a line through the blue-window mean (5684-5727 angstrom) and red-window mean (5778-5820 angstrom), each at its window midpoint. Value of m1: -0.04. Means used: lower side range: 23.7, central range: 24.9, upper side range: 24.2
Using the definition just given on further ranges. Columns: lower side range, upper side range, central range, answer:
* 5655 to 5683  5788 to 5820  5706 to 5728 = -0.04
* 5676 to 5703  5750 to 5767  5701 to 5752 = 0.00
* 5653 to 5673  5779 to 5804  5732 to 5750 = -0.07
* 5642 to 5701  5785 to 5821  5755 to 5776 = -0.06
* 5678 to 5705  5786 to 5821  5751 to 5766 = -0.07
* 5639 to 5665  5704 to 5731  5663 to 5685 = 0.01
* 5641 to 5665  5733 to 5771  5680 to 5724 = 0.00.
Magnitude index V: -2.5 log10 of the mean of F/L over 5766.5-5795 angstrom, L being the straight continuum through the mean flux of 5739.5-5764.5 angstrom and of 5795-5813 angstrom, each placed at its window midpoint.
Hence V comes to 0.059 mag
